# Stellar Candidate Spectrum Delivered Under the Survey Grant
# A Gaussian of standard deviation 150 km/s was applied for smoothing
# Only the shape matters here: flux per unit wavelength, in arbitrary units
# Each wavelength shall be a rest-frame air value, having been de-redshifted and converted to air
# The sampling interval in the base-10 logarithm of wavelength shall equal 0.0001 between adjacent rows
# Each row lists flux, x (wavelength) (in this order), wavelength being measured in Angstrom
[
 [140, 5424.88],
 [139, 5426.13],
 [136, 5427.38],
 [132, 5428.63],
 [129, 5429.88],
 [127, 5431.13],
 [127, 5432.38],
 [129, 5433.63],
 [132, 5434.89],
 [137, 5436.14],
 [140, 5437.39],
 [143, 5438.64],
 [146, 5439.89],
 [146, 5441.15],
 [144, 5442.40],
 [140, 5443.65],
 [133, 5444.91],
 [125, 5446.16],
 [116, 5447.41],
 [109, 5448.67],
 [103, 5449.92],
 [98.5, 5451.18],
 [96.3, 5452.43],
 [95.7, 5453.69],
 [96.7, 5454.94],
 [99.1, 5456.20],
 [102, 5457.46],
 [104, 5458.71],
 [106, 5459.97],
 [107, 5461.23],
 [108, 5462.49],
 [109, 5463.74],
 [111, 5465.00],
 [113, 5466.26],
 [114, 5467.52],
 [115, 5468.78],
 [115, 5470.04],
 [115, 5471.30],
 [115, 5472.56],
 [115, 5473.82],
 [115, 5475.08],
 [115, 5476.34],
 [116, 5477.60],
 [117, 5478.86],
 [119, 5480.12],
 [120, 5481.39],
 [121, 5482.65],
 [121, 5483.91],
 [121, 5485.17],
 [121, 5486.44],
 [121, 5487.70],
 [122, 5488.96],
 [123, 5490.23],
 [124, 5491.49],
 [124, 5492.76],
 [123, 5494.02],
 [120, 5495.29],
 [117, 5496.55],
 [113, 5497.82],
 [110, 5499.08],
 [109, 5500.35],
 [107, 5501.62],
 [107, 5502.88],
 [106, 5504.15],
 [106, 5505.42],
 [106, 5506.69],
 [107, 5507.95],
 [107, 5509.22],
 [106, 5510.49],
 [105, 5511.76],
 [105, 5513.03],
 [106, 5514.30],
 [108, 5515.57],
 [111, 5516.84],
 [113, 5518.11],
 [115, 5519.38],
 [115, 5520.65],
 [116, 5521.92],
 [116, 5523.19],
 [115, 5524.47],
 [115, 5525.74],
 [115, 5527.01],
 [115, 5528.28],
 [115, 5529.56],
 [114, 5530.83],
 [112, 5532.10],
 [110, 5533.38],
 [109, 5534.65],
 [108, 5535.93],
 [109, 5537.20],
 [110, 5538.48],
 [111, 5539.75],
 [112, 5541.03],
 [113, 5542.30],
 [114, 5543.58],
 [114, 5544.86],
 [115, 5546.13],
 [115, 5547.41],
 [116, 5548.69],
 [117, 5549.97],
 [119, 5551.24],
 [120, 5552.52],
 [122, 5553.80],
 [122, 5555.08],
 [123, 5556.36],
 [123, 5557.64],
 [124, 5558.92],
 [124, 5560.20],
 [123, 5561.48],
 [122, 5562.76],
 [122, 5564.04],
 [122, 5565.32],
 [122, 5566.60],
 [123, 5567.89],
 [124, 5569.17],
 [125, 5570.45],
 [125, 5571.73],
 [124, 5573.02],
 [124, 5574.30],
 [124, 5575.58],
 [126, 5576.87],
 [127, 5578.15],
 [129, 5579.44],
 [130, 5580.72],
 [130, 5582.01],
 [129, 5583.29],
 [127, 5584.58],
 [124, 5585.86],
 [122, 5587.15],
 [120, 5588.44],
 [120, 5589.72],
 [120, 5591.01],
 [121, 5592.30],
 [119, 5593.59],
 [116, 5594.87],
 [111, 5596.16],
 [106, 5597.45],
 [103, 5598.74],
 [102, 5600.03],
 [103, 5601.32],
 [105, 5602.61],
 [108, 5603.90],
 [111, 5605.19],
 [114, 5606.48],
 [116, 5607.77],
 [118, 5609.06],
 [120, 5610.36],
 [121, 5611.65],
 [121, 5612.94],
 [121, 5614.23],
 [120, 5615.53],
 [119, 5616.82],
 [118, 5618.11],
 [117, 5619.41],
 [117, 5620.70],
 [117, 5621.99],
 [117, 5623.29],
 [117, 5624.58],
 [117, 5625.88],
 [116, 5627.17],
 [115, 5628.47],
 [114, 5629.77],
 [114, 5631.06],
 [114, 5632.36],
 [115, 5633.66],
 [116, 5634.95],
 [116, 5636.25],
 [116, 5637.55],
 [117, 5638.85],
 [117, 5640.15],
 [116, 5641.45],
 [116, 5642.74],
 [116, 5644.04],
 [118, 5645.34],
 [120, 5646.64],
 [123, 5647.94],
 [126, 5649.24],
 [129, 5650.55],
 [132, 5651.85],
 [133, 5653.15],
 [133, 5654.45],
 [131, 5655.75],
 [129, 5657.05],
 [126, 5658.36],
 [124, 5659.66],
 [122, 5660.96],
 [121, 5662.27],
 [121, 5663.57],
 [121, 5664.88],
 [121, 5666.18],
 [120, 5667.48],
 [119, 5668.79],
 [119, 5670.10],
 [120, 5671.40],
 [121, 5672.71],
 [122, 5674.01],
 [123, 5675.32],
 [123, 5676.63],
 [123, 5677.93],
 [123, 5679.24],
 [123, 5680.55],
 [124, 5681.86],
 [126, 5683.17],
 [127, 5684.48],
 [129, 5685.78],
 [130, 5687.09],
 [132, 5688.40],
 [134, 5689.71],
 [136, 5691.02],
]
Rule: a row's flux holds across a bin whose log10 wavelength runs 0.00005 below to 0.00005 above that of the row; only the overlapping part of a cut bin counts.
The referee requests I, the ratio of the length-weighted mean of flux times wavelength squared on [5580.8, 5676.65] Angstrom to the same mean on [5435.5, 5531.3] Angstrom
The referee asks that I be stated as 1.09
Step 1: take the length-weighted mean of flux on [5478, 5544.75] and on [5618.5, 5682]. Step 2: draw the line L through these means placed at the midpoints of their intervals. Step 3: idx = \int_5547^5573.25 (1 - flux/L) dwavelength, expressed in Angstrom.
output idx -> -1.3 Angstrom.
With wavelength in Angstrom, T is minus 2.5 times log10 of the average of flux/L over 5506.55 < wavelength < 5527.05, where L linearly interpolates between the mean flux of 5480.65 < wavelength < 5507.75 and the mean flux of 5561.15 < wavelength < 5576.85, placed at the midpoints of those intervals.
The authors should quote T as 0.07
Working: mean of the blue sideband 116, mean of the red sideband 123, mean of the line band 111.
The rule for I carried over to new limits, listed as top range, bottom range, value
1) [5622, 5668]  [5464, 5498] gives 1.08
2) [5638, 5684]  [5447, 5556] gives 1.16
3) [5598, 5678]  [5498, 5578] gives 1.07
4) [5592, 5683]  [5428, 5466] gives 1.06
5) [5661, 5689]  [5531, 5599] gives 1.07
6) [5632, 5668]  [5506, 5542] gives 1.15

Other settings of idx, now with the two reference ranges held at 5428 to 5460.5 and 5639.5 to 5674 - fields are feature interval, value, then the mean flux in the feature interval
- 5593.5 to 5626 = 2.2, 114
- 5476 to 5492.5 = 0.2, 120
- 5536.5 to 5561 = 1.0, 117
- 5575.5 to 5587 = -0.5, 127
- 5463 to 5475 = 0.8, 114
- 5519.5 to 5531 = 0.6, 115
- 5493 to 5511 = 1.7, 111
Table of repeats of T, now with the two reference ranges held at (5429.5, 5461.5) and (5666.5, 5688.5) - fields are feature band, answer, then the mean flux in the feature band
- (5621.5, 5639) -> 0.066 mag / 116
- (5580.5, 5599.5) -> 0.026 mag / 120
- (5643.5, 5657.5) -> -0.028 mag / 126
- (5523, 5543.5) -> 0.086 mag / 112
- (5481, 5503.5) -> 0.028 mag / 118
